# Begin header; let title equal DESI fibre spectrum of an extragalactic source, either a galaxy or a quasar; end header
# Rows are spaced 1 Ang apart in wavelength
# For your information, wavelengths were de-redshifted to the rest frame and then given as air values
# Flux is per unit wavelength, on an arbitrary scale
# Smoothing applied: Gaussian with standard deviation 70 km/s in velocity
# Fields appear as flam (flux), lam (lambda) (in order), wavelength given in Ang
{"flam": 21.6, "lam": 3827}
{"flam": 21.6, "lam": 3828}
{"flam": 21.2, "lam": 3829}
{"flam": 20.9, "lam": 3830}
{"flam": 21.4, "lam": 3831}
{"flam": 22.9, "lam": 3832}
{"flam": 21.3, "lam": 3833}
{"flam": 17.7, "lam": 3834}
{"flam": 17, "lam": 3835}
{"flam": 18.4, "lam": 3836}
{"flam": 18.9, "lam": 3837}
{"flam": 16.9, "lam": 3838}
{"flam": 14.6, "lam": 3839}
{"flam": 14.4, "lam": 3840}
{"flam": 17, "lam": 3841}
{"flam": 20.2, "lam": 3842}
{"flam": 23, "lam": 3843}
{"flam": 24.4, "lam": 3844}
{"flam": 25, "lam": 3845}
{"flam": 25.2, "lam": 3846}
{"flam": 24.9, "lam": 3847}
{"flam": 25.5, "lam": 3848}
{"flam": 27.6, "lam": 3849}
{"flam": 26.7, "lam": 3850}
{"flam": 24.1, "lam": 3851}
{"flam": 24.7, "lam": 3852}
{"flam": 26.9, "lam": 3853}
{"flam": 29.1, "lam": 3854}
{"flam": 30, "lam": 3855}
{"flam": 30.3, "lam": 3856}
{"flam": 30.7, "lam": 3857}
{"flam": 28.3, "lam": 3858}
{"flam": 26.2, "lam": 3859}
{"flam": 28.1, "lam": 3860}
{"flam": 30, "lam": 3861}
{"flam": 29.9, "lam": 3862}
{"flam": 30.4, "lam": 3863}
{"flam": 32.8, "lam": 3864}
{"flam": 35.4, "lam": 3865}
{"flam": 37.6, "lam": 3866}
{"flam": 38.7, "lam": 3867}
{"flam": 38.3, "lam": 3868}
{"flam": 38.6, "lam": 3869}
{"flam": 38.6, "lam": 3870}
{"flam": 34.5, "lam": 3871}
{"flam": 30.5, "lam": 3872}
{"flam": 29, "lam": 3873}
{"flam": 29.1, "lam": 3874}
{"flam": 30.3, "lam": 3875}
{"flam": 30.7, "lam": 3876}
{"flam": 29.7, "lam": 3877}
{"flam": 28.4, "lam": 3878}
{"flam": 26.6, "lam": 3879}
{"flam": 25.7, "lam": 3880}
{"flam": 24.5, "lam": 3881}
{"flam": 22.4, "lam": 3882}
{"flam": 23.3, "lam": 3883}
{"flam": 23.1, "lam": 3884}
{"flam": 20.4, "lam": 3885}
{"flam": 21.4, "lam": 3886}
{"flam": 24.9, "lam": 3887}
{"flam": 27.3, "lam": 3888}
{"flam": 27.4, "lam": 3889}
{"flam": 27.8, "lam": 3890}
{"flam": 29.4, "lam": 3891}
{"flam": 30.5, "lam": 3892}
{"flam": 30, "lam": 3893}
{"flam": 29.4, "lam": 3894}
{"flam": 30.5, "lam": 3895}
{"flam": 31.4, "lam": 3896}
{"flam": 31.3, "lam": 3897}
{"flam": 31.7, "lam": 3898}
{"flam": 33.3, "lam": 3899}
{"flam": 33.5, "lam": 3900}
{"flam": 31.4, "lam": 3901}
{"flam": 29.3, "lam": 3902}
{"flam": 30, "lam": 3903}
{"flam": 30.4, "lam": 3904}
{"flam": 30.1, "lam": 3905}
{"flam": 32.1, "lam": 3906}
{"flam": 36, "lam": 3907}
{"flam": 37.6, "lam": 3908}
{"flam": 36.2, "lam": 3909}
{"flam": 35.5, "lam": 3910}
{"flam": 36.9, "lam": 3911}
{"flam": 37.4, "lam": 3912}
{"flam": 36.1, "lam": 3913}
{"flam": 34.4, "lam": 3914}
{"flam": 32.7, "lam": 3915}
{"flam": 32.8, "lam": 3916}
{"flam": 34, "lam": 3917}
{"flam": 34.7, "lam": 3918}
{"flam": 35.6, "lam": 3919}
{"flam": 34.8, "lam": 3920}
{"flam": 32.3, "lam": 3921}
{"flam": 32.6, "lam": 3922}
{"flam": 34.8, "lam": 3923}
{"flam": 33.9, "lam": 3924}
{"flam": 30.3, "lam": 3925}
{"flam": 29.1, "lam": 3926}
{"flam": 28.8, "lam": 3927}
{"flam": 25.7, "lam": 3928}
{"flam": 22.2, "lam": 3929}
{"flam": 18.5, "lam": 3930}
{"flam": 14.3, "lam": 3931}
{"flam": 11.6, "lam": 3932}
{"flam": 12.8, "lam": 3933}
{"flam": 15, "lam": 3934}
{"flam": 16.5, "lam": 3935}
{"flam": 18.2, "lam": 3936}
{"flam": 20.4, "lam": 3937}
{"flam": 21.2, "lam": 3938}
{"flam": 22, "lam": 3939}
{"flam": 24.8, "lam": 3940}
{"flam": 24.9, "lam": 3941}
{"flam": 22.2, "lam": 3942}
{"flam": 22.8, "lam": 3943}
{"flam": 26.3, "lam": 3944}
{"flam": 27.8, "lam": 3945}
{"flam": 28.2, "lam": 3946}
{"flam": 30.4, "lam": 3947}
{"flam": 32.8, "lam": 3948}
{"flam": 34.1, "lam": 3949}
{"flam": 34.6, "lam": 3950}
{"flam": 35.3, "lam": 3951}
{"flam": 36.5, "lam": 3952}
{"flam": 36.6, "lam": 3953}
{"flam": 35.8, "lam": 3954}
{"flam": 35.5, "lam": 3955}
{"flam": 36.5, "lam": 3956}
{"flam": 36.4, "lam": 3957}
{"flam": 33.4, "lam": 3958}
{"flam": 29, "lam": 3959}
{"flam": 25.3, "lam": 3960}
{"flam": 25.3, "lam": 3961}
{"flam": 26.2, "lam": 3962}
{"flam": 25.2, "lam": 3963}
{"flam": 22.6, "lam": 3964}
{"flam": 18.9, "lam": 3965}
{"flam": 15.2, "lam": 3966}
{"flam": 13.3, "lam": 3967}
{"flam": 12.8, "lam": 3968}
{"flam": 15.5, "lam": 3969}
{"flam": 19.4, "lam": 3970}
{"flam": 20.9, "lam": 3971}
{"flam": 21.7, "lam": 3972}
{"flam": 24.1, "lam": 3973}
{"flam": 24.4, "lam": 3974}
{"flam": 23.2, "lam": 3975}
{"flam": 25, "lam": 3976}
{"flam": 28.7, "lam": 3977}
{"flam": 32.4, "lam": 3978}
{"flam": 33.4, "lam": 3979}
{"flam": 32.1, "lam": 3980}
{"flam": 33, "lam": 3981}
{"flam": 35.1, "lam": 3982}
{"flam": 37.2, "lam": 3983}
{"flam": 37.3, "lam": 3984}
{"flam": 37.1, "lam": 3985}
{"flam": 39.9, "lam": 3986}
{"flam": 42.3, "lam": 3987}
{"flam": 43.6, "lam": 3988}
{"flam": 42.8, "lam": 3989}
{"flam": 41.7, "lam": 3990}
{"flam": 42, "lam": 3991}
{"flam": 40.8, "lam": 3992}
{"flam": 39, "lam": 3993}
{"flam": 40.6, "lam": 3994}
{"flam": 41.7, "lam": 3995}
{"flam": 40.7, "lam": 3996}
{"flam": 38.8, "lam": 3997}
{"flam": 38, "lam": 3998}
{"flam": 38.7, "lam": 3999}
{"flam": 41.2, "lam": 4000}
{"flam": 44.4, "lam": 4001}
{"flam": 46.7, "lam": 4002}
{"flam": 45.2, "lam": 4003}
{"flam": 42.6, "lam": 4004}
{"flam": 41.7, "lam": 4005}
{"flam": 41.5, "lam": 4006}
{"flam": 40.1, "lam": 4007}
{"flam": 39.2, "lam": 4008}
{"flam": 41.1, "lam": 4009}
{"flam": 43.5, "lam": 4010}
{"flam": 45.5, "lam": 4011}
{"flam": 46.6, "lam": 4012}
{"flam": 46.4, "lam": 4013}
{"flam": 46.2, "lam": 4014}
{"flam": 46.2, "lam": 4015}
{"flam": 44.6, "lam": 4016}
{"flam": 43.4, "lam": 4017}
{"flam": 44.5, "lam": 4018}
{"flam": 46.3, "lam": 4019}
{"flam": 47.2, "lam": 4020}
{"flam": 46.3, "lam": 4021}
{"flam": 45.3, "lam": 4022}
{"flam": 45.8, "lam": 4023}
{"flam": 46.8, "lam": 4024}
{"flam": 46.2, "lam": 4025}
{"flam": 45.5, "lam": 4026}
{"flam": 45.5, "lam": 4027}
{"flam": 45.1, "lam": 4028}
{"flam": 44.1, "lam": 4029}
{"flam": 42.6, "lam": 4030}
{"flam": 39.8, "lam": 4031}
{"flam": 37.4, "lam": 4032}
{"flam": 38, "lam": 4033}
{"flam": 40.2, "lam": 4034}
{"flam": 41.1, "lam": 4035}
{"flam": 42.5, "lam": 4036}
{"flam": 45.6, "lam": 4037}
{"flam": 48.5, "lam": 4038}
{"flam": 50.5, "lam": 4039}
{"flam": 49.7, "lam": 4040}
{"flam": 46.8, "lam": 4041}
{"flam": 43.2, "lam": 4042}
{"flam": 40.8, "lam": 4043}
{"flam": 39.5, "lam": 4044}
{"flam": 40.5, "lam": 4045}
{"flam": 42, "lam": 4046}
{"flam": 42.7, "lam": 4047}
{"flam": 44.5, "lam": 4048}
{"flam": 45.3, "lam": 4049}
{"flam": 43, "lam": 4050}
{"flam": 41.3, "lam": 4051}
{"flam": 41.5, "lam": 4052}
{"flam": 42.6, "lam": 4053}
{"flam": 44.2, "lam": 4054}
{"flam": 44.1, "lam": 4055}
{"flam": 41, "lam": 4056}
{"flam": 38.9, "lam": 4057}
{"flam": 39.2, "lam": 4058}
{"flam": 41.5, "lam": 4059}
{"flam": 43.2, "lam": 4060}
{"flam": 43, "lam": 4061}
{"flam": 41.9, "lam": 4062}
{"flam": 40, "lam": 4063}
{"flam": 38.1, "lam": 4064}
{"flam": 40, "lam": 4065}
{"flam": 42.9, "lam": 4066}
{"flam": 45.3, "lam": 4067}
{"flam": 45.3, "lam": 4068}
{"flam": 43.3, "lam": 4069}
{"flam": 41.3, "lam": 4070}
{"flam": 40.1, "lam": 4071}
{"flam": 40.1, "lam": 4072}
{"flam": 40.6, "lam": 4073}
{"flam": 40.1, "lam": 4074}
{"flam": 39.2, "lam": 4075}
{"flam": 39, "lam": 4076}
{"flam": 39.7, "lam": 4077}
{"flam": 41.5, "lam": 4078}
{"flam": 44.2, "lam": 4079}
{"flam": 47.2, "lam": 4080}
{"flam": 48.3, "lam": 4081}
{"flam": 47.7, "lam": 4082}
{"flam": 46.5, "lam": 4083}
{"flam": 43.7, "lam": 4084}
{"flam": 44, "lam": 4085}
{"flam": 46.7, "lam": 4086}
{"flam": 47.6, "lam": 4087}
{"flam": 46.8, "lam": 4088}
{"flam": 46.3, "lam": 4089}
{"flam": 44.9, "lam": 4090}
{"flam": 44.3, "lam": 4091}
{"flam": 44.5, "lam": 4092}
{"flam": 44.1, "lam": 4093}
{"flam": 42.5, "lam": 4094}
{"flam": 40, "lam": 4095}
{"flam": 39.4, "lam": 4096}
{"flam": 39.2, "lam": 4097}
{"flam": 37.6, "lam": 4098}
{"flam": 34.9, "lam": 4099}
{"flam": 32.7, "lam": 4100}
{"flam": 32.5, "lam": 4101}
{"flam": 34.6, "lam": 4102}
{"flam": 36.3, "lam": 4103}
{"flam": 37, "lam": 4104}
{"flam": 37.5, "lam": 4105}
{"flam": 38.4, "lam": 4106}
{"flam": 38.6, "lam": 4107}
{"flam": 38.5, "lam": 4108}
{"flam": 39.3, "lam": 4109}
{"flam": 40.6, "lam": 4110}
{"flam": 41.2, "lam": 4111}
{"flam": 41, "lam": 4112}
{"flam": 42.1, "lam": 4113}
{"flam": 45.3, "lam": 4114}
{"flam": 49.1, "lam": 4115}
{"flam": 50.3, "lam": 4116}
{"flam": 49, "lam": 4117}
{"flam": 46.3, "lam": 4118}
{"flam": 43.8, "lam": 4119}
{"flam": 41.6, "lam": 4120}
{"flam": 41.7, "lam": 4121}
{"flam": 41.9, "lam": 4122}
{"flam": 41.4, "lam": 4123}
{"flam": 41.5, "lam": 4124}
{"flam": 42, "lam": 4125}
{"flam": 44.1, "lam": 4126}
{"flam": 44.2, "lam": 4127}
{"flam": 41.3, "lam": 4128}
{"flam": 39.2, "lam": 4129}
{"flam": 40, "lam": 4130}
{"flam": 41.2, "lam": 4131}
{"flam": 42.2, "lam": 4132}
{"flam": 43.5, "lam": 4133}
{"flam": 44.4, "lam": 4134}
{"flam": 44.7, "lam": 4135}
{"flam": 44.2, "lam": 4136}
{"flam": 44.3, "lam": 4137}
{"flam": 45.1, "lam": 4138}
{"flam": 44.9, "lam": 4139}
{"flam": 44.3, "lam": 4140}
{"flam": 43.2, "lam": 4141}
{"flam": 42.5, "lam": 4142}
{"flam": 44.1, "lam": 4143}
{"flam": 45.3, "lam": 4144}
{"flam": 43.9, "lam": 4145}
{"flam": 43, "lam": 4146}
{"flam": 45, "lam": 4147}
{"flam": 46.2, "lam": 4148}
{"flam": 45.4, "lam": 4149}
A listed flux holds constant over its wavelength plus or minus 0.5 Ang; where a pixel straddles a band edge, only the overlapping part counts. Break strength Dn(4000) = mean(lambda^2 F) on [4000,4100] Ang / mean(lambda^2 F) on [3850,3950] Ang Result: 1.6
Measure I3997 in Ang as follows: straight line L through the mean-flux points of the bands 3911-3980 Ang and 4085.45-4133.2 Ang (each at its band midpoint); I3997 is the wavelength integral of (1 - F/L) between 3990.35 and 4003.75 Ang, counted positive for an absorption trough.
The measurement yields -4.1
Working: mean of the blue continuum 27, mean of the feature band 41.4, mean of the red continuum 41.6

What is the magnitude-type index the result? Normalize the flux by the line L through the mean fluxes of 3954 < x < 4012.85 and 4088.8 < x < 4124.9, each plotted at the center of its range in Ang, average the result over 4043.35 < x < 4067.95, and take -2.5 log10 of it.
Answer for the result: -0.10 mag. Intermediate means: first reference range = 34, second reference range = 41.1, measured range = 42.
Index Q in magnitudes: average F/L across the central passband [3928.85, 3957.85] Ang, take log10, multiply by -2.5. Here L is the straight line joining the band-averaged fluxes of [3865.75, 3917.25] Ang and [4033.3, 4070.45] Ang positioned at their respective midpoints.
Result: 0.316 mag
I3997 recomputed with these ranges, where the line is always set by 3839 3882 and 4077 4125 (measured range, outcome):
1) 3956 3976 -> 6.5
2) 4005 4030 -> -4.8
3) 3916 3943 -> 5.9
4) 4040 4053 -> -1.3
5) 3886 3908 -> 0.1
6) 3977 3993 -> -1.0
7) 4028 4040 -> -1.5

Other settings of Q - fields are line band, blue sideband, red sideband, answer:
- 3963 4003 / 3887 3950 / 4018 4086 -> 0.11 mag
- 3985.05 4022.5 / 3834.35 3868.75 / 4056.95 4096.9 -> -0.14 mag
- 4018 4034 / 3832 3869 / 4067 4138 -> -0.18 mag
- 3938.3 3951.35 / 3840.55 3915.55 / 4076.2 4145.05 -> 0.19 mag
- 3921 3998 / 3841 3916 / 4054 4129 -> 0.19 mag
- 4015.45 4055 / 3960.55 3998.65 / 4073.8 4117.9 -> -0.21 mag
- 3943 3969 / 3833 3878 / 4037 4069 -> 0.24 mag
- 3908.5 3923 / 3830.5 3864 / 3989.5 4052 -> -0.10 mag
